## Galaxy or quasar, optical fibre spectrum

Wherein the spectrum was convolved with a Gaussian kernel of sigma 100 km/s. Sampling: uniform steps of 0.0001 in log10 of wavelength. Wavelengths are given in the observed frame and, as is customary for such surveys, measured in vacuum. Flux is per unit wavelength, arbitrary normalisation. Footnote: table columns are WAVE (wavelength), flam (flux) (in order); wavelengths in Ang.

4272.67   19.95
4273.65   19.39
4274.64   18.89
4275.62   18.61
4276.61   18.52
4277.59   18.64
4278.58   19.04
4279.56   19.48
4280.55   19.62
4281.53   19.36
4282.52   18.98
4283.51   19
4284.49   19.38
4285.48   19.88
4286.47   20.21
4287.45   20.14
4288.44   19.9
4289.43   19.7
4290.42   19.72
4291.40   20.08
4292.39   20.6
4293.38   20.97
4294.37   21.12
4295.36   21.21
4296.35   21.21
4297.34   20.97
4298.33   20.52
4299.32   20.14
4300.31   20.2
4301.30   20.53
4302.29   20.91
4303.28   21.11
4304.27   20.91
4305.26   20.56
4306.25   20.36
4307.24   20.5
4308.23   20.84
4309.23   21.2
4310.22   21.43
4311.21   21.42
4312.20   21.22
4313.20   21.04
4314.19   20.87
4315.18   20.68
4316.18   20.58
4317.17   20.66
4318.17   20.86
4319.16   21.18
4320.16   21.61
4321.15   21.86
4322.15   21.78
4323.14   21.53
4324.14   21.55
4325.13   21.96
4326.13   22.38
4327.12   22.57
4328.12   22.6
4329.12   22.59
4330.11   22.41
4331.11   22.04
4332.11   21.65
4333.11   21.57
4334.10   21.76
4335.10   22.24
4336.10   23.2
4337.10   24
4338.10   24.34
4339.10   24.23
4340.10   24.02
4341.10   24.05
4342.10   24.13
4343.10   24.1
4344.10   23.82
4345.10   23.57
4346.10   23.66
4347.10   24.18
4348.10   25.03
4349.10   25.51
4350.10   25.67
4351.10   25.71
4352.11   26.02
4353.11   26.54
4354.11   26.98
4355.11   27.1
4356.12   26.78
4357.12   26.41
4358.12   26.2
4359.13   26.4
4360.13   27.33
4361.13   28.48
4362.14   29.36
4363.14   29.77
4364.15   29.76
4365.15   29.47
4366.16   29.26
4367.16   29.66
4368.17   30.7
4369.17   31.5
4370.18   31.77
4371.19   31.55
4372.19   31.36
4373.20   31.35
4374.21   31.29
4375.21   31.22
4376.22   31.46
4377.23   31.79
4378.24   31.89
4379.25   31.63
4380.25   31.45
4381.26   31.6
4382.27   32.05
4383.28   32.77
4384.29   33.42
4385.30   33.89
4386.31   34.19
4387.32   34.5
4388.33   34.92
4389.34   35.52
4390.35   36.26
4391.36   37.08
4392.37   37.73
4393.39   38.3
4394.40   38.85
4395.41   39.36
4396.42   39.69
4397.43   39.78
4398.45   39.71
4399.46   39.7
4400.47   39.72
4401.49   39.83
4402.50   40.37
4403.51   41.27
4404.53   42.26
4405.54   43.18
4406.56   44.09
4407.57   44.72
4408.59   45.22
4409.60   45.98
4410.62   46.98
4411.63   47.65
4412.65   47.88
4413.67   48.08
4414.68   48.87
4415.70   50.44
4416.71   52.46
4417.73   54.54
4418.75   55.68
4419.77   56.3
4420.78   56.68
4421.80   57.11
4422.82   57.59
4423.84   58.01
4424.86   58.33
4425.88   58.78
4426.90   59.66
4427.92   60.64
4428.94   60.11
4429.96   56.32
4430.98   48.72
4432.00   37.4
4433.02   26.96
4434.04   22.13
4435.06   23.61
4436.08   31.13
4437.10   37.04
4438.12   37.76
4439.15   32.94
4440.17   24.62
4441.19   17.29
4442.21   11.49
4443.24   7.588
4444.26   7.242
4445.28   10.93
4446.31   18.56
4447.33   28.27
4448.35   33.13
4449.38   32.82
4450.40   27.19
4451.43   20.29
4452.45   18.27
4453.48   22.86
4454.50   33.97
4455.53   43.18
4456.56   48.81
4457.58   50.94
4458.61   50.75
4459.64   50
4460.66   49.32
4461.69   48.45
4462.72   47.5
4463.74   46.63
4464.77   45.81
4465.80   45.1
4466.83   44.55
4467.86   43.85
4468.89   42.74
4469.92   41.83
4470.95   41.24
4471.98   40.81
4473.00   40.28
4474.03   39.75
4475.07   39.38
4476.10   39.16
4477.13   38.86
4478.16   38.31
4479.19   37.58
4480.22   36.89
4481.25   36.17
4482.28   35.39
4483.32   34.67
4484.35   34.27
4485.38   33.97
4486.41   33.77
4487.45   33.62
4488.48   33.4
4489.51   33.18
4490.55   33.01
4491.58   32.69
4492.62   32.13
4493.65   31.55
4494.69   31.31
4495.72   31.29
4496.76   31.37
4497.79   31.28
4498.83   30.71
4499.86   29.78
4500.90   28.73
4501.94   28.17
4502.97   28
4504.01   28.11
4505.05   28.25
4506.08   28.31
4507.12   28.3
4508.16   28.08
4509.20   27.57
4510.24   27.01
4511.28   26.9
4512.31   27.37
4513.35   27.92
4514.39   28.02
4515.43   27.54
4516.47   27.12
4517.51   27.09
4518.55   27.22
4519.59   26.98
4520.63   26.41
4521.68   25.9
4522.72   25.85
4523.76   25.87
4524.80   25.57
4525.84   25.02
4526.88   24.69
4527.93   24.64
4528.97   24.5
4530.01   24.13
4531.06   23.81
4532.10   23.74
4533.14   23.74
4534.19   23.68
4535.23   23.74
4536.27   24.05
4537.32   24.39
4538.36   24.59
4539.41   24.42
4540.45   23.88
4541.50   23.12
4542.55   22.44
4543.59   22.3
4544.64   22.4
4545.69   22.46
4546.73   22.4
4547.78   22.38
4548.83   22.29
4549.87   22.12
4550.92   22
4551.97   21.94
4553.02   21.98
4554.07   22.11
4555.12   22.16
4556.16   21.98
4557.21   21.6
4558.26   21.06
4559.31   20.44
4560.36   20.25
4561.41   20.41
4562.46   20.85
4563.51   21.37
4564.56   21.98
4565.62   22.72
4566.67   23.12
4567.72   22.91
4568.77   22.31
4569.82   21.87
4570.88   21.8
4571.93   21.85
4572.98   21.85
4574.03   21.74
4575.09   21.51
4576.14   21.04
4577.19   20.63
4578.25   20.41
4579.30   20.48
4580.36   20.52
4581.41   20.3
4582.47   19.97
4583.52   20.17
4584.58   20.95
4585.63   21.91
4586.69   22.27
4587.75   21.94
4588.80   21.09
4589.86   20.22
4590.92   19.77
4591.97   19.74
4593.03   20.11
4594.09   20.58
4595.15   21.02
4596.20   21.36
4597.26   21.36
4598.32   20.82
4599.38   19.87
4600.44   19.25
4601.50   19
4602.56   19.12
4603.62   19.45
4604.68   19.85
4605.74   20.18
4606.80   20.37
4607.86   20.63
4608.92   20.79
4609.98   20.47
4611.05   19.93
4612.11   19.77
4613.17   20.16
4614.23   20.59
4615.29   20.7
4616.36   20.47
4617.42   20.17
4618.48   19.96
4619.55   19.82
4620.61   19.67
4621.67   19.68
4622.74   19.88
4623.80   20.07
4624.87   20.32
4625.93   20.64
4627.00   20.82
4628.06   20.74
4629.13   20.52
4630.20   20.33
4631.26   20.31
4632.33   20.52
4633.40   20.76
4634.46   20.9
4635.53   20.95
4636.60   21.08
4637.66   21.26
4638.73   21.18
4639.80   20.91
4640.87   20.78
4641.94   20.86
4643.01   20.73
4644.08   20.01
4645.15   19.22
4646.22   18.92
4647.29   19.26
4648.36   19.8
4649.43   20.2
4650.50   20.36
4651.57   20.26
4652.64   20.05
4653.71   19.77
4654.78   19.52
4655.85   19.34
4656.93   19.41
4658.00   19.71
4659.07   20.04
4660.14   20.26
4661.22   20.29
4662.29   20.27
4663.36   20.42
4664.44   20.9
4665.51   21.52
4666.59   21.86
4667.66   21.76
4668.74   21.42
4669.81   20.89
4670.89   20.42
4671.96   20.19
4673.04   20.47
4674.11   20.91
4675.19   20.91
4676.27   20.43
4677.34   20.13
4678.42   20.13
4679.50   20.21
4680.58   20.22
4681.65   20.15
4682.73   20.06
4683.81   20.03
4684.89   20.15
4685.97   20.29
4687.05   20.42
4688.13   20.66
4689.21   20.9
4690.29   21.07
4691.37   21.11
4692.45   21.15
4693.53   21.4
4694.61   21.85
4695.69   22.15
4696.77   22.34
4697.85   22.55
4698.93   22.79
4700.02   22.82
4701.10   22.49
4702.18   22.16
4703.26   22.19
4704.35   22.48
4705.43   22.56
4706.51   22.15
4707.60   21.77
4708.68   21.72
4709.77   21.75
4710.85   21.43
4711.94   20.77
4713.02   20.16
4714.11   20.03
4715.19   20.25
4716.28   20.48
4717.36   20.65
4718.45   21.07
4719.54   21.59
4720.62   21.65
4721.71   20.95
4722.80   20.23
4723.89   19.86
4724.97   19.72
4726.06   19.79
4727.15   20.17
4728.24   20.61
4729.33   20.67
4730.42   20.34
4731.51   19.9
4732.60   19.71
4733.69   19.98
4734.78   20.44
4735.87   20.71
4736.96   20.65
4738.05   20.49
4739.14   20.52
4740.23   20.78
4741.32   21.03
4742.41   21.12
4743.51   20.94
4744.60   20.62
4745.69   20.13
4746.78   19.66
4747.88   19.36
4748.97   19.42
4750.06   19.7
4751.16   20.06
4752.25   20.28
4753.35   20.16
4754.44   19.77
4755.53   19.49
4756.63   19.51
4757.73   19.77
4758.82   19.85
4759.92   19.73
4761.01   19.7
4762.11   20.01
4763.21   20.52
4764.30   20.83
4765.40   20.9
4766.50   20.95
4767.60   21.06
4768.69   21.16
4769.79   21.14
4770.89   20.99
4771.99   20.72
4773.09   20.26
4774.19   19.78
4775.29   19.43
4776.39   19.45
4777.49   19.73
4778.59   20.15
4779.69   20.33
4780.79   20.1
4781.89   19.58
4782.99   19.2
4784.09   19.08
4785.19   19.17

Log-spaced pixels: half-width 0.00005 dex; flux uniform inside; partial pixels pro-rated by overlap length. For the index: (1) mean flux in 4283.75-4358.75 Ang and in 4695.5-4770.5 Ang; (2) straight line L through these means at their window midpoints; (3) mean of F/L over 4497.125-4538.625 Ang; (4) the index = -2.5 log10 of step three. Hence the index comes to -0.23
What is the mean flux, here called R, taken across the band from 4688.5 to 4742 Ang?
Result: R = 21.1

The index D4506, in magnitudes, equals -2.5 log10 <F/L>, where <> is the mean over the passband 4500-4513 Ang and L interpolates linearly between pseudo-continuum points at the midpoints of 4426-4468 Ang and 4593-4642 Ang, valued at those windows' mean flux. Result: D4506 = 0.093 mag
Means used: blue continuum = 35.9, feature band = 28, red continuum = 20.4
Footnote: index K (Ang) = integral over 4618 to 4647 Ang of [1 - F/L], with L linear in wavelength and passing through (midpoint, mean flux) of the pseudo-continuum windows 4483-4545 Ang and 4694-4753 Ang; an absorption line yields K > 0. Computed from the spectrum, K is 4.2 Ang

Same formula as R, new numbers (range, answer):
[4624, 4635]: 20.6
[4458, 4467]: 47.7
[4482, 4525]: 29.6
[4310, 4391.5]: 26.6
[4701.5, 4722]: 21.4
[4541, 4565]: 21.8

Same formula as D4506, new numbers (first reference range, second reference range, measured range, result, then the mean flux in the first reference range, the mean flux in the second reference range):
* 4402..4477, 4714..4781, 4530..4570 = 0.433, 40.9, 20.3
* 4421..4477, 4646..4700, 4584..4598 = 0.284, 38.6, 20.6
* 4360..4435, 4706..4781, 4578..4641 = 0.345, 40.3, 20.4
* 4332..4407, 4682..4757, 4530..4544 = 0.102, 30.9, 20.8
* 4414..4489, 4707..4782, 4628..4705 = 0.218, 39.5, 20.4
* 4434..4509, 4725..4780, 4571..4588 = 0.322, 33.5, 20.2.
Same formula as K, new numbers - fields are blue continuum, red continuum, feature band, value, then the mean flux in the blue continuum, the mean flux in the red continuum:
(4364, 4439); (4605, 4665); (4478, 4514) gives 1.23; 40.6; 20.3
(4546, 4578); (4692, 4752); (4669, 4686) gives 0.64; 21.8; 20.9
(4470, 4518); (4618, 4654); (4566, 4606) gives 6.05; 32.4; 20.3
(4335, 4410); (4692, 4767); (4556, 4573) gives 2.77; 31.8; 20.8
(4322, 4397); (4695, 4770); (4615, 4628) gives 1.60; 28.4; 20.8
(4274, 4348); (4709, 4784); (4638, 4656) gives 0.38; 21.3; 20.3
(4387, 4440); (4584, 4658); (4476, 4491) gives 0.35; 44.3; 20.3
